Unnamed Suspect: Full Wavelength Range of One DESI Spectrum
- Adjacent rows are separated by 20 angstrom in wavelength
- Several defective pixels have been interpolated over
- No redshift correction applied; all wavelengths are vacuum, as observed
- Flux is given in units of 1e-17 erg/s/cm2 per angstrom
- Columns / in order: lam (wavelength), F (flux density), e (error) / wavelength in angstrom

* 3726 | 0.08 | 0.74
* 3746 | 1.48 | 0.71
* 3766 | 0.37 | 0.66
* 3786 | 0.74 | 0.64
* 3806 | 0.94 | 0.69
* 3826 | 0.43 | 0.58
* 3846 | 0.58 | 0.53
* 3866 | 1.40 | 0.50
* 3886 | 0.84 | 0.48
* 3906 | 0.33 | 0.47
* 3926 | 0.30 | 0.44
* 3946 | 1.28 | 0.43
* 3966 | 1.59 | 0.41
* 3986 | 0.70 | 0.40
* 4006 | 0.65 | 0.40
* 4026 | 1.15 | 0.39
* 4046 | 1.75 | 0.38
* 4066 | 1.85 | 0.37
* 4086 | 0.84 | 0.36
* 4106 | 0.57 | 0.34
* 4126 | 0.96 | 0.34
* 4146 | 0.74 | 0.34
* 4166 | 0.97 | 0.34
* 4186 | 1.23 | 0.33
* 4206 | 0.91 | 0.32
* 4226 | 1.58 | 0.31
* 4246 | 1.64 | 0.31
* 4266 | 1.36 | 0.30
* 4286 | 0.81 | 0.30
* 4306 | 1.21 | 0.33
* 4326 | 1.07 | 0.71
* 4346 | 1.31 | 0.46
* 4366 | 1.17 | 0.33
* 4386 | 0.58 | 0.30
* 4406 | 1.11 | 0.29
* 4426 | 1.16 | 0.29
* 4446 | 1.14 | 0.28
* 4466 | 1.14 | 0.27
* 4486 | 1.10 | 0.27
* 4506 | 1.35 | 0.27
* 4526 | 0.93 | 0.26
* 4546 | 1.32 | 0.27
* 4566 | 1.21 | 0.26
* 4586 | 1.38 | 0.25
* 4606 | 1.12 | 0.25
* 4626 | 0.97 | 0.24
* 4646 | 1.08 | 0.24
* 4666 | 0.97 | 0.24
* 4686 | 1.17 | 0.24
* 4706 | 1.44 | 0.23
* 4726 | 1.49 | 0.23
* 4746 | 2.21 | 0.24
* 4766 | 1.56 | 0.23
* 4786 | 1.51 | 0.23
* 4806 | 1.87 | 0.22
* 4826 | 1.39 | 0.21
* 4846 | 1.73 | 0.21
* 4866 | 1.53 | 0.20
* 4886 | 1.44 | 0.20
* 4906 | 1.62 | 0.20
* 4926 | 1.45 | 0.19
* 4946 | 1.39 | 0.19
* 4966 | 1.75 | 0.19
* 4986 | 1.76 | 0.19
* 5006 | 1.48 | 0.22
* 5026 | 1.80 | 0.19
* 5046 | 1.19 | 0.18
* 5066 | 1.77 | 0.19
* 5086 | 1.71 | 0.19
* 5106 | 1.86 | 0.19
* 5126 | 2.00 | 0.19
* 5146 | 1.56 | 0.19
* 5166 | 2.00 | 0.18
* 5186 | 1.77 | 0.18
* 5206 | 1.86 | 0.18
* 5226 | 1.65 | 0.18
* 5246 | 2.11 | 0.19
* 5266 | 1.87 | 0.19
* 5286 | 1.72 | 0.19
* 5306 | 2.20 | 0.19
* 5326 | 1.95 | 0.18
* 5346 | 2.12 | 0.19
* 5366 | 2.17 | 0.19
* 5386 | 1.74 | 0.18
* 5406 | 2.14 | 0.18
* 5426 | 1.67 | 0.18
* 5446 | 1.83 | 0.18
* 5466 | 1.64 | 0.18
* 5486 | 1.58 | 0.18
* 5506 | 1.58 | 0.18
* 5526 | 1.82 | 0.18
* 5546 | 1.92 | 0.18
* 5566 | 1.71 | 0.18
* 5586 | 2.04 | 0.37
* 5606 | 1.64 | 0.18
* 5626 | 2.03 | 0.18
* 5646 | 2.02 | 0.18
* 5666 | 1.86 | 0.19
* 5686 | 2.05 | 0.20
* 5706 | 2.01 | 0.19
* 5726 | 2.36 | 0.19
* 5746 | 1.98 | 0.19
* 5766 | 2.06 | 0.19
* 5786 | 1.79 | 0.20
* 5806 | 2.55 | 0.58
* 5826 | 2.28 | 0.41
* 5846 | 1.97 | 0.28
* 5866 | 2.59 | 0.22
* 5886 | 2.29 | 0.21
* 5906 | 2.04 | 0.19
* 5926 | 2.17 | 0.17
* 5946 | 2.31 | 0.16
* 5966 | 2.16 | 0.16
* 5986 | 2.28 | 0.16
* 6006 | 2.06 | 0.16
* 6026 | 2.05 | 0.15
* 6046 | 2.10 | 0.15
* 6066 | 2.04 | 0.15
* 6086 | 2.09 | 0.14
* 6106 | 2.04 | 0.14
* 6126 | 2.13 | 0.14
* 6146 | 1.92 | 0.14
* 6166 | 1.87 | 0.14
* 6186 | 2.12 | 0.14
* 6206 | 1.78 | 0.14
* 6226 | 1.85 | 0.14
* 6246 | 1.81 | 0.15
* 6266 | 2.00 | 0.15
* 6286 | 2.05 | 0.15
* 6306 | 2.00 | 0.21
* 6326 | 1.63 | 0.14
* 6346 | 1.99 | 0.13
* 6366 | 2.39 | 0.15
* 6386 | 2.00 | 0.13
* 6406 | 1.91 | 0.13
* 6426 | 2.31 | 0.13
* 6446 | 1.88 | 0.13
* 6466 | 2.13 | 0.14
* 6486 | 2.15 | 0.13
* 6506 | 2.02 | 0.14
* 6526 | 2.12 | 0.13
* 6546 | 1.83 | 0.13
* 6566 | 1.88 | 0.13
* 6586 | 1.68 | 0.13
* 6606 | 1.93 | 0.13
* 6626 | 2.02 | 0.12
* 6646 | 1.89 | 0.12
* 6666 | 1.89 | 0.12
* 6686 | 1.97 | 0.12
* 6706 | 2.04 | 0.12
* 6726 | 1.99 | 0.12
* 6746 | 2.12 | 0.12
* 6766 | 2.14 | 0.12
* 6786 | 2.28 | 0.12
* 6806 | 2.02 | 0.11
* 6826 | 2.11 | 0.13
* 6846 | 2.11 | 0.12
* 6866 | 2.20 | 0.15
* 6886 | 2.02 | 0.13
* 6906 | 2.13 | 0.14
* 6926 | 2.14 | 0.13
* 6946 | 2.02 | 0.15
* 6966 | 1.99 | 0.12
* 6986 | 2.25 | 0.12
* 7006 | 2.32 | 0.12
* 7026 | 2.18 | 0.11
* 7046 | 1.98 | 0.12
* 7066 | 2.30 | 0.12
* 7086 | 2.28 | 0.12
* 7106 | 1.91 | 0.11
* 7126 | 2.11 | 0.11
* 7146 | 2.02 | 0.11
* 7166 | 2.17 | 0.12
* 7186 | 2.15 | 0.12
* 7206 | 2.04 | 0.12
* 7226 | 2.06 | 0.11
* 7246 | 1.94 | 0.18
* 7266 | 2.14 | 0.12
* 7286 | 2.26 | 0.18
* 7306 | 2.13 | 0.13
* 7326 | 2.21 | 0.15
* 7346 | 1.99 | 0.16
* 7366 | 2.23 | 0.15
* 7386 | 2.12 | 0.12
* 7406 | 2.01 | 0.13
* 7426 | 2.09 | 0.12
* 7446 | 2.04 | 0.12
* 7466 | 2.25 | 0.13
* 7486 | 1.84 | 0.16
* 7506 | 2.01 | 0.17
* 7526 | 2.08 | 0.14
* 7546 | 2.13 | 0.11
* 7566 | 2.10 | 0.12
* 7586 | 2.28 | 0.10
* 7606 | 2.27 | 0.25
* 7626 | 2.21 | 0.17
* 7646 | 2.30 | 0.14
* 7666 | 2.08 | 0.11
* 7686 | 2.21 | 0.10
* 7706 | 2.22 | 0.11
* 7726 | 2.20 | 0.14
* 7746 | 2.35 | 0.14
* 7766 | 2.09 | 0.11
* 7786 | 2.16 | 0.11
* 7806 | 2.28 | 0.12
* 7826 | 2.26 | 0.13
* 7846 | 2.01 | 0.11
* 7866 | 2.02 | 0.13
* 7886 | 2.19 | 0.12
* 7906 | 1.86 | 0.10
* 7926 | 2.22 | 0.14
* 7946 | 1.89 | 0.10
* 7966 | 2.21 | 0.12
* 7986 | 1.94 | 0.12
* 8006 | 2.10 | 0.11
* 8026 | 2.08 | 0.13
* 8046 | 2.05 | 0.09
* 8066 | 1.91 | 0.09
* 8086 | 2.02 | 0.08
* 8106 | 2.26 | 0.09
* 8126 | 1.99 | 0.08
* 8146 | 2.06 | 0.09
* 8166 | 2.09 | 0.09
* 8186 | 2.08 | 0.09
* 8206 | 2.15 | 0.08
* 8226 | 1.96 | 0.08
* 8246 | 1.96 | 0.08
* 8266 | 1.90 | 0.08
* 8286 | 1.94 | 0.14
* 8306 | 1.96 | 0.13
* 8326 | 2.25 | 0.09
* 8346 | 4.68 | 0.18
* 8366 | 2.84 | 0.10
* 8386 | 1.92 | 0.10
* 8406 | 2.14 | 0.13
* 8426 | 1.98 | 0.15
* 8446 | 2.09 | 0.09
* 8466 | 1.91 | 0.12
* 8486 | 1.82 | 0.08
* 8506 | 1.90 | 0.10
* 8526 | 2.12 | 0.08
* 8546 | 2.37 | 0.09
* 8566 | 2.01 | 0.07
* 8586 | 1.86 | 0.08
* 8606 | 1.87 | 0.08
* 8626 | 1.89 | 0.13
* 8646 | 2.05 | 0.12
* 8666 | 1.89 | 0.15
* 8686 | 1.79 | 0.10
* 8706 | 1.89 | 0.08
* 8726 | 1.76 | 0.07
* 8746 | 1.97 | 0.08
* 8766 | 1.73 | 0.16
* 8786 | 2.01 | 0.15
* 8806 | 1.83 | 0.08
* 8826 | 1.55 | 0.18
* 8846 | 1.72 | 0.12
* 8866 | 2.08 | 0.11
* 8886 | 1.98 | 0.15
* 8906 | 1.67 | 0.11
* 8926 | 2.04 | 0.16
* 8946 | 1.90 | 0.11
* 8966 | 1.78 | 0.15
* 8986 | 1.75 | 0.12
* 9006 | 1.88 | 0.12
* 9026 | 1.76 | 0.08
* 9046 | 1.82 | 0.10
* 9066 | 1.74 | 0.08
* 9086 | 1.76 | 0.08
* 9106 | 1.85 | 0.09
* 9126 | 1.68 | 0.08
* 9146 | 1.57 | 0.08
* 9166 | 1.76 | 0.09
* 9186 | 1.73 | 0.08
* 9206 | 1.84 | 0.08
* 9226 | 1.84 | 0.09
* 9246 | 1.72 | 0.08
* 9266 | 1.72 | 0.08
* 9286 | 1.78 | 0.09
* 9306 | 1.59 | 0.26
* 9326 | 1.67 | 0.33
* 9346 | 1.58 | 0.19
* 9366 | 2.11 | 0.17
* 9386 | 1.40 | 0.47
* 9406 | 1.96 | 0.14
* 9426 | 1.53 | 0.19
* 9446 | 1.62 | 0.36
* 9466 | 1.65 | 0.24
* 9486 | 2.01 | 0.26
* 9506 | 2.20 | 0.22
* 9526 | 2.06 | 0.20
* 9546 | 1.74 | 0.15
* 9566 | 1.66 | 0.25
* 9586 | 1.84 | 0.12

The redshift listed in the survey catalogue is 0.271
